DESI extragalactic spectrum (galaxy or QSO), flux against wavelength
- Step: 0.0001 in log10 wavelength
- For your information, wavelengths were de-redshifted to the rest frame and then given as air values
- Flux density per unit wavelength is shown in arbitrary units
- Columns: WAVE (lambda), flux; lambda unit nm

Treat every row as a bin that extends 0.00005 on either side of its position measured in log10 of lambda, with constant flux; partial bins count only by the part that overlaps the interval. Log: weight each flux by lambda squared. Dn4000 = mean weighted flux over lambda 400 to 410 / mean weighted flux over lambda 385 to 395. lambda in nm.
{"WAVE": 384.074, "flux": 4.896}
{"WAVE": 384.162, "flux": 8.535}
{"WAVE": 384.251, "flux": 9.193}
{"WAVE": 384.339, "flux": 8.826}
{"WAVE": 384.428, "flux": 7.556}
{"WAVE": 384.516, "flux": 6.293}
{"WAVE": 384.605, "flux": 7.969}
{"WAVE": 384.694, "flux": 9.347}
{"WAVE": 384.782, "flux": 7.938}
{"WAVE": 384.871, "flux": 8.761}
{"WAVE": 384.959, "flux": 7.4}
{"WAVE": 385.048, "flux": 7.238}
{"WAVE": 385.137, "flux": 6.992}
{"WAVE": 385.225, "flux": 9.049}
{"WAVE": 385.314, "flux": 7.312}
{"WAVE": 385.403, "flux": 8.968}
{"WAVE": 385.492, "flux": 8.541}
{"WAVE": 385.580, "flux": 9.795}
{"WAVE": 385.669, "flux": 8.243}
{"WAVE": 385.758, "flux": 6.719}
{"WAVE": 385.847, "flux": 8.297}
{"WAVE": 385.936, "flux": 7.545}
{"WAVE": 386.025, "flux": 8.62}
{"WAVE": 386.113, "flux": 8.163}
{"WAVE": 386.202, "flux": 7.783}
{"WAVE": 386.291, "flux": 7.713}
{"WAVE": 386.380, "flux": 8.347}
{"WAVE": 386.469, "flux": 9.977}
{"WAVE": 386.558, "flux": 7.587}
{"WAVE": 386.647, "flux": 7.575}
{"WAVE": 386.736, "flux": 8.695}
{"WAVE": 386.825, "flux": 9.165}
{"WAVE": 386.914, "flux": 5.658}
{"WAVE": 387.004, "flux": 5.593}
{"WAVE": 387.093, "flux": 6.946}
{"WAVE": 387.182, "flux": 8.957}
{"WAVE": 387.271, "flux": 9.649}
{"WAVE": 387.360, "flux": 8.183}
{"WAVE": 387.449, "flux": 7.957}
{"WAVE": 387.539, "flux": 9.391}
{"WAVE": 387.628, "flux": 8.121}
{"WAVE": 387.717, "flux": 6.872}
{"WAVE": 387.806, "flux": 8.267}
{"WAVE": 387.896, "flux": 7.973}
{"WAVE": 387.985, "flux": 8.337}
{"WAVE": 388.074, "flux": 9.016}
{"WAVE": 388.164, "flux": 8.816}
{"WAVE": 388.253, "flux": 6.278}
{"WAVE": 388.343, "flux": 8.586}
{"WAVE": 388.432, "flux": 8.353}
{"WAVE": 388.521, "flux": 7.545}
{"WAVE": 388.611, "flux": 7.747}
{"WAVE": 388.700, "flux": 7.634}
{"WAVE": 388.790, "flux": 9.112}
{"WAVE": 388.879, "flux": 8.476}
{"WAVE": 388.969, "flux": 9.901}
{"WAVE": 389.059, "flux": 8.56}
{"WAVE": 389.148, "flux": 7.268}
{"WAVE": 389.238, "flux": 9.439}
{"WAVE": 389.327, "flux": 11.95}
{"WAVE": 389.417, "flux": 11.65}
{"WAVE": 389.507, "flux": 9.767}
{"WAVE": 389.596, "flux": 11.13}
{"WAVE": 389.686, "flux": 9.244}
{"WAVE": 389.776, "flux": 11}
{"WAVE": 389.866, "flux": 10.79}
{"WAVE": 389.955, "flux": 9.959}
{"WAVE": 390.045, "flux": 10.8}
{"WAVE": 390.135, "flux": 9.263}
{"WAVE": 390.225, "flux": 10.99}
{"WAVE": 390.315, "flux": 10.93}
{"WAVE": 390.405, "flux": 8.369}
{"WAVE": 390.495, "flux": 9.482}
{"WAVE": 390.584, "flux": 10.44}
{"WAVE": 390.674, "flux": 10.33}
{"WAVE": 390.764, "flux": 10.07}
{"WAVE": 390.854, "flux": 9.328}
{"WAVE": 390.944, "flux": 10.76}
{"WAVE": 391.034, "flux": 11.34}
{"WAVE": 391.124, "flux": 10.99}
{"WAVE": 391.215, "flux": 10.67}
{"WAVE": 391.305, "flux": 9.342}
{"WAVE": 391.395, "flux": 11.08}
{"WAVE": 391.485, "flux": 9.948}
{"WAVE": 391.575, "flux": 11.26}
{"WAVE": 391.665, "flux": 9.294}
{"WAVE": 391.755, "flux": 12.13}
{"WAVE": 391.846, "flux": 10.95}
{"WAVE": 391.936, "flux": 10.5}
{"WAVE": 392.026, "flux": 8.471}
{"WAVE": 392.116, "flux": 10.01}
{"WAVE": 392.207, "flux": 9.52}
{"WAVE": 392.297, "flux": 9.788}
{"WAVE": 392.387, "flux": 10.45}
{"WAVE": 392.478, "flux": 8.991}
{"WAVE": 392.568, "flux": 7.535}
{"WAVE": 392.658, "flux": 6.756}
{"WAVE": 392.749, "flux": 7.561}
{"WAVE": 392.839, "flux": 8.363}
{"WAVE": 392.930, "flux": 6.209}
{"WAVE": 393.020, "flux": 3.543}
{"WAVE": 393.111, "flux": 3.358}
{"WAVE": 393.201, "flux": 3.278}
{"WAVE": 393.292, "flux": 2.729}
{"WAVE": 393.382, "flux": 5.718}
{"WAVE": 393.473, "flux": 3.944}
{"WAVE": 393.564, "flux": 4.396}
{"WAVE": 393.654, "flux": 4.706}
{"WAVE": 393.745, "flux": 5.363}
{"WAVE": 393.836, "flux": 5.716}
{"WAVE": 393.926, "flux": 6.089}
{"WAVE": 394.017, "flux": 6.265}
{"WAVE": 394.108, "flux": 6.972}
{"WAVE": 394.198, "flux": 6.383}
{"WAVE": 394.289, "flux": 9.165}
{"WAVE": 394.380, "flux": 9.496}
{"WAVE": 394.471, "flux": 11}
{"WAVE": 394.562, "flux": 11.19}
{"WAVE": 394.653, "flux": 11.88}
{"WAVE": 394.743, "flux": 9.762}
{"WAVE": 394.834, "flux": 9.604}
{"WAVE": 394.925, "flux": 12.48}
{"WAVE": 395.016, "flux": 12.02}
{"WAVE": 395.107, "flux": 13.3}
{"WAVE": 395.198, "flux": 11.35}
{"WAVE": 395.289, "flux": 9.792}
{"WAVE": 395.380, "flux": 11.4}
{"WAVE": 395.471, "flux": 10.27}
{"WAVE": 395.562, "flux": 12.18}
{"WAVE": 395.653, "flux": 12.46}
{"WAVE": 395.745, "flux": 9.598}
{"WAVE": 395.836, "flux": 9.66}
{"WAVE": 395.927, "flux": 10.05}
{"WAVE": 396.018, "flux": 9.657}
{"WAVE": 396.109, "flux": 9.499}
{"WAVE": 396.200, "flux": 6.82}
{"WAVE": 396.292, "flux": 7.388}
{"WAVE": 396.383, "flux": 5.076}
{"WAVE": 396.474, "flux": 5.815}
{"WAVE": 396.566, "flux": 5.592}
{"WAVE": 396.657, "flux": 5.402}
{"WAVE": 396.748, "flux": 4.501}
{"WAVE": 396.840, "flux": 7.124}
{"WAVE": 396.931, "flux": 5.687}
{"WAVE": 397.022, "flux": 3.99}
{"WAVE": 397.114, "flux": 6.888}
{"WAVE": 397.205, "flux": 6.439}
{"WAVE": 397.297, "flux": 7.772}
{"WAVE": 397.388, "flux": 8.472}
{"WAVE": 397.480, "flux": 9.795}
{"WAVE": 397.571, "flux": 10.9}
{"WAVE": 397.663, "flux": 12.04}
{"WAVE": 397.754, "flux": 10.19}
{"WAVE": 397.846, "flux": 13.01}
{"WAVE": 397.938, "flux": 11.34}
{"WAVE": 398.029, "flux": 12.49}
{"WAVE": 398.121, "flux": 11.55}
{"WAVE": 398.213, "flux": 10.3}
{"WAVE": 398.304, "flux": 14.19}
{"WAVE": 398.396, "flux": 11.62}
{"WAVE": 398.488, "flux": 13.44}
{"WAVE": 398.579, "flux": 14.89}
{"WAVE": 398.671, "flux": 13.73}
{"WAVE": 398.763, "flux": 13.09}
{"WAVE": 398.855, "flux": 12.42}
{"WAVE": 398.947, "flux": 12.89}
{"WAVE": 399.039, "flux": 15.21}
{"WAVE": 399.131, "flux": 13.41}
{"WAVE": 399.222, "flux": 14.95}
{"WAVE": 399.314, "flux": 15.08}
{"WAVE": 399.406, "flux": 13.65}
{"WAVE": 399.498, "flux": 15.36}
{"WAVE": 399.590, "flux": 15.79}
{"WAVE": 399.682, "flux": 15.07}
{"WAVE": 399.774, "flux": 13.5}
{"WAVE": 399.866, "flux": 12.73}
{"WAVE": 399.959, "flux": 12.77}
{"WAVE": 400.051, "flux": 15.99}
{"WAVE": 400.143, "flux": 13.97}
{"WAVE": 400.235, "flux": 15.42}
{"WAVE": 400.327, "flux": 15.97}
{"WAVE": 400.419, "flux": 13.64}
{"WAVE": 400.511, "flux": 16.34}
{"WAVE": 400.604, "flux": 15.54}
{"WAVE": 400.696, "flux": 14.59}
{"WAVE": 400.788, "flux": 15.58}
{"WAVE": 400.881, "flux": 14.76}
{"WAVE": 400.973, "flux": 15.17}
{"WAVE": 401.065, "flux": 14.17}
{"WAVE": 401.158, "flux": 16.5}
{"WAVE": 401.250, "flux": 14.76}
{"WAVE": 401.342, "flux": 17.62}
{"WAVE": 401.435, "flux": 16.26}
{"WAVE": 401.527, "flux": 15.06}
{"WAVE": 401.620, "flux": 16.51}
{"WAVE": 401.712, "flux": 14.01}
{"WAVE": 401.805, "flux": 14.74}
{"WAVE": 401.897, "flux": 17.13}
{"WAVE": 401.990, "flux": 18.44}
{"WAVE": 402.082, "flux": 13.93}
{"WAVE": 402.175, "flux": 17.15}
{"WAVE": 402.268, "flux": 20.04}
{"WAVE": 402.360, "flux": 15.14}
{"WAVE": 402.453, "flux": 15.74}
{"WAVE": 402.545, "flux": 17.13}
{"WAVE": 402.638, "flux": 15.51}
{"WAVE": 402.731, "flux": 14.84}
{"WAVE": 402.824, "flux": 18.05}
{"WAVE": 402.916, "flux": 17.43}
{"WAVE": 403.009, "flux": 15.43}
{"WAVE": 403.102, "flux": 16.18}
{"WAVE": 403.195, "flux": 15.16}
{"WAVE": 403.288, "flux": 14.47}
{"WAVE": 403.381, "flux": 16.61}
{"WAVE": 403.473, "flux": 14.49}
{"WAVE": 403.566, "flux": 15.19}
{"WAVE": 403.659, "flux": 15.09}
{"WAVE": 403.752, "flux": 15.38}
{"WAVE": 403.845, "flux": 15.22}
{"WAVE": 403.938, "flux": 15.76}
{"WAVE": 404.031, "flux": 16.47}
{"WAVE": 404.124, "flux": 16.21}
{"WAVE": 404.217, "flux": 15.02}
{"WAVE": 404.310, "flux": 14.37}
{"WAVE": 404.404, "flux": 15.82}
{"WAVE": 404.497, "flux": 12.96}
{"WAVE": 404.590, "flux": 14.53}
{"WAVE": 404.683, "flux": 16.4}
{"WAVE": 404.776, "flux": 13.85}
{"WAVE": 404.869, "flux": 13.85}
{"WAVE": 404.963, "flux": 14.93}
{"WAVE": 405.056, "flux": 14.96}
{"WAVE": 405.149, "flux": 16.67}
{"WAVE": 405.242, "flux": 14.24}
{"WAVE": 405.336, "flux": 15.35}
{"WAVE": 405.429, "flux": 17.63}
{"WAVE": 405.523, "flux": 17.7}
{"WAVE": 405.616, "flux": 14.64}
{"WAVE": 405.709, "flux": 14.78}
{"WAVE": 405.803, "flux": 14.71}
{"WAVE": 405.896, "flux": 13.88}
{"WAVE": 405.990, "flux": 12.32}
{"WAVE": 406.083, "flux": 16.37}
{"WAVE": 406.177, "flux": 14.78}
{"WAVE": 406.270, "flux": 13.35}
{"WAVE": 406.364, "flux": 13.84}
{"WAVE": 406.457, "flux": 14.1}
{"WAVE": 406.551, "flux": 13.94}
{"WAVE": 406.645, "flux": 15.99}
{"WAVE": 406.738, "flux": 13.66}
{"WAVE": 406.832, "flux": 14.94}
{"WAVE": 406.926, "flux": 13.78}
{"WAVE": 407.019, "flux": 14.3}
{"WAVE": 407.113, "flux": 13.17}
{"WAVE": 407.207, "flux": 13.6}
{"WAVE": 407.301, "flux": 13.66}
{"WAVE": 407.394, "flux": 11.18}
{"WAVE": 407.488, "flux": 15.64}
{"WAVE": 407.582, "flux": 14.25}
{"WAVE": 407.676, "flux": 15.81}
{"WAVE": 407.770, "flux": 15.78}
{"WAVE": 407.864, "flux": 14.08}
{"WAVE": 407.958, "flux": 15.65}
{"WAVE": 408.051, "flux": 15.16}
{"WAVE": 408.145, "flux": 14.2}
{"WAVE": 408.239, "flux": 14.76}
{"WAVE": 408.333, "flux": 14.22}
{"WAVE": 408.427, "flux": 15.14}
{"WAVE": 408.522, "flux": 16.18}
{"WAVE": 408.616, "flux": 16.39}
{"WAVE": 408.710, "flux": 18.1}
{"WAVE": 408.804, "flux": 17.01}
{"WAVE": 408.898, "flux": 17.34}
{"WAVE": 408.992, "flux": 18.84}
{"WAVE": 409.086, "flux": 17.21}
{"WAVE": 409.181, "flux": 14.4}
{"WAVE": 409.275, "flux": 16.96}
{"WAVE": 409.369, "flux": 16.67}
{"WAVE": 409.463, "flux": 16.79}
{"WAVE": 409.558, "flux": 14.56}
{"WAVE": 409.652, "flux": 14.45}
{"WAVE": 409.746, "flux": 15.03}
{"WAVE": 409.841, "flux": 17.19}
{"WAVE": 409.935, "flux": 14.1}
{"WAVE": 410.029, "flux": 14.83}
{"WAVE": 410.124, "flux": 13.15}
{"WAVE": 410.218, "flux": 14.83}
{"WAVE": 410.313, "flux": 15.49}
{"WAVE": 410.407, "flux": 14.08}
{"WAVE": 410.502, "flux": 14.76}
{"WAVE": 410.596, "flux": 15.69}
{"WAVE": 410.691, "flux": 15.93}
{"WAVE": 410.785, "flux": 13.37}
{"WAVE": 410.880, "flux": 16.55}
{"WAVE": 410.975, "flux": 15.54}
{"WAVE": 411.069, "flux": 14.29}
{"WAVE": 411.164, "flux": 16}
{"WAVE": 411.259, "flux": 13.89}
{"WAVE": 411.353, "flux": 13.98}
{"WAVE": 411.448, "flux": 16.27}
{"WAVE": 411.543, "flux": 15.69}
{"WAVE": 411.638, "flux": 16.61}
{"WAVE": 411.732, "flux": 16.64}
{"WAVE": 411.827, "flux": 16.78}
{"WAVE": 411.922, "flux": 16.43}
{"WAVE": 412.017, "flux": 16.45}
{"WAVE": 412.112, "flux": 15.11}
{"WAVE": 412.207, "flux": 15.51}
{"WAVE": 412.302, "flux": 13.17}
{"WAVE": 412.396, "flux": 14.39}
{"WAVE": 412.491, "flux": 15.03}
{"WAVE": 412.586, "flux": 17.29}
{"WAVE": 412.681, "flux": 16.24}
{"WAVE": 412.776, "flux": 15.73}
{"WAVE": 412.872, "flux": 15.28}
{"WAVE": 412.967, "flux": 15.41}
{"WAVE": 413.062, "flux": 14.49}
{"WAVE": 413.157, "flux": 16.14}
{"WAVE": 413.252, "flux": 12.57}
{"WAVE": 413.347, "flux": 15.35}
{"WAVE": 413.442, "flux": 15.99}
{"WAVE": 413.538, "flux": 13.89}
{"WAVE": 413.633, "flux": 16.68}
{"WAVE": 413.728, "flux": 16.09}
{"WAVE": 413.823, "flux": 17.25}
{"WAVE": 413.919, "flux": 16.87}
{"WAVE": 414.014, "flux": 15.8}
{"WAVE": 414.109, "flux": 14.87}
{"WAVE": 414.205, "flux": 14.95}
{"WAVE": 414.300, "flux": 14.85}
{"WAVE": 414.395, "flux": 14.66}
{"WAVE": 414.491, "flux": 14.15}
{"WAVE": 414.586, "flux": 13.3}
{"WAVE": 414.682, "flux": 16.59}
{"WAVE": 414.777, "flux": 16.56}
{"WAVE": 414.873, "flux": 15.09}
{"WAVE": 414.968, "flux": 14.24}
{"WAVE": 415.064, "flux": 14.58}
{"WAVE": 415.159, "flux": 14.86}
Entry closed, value 1.9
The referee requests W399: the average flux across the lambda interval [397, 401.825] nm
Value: 13.4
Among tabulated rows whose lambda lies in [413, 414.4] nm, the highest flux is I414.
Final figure 17.25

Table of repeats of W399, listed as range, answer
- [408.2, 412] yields 15.7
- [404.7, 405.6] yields 15.5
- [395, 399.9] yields 10.8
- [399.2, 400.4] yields 14.6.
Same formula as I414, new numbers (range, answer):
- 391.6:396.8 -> 13.3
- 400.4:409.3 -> 20.04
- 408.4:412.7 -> 18.84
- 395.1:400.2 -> 15.99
